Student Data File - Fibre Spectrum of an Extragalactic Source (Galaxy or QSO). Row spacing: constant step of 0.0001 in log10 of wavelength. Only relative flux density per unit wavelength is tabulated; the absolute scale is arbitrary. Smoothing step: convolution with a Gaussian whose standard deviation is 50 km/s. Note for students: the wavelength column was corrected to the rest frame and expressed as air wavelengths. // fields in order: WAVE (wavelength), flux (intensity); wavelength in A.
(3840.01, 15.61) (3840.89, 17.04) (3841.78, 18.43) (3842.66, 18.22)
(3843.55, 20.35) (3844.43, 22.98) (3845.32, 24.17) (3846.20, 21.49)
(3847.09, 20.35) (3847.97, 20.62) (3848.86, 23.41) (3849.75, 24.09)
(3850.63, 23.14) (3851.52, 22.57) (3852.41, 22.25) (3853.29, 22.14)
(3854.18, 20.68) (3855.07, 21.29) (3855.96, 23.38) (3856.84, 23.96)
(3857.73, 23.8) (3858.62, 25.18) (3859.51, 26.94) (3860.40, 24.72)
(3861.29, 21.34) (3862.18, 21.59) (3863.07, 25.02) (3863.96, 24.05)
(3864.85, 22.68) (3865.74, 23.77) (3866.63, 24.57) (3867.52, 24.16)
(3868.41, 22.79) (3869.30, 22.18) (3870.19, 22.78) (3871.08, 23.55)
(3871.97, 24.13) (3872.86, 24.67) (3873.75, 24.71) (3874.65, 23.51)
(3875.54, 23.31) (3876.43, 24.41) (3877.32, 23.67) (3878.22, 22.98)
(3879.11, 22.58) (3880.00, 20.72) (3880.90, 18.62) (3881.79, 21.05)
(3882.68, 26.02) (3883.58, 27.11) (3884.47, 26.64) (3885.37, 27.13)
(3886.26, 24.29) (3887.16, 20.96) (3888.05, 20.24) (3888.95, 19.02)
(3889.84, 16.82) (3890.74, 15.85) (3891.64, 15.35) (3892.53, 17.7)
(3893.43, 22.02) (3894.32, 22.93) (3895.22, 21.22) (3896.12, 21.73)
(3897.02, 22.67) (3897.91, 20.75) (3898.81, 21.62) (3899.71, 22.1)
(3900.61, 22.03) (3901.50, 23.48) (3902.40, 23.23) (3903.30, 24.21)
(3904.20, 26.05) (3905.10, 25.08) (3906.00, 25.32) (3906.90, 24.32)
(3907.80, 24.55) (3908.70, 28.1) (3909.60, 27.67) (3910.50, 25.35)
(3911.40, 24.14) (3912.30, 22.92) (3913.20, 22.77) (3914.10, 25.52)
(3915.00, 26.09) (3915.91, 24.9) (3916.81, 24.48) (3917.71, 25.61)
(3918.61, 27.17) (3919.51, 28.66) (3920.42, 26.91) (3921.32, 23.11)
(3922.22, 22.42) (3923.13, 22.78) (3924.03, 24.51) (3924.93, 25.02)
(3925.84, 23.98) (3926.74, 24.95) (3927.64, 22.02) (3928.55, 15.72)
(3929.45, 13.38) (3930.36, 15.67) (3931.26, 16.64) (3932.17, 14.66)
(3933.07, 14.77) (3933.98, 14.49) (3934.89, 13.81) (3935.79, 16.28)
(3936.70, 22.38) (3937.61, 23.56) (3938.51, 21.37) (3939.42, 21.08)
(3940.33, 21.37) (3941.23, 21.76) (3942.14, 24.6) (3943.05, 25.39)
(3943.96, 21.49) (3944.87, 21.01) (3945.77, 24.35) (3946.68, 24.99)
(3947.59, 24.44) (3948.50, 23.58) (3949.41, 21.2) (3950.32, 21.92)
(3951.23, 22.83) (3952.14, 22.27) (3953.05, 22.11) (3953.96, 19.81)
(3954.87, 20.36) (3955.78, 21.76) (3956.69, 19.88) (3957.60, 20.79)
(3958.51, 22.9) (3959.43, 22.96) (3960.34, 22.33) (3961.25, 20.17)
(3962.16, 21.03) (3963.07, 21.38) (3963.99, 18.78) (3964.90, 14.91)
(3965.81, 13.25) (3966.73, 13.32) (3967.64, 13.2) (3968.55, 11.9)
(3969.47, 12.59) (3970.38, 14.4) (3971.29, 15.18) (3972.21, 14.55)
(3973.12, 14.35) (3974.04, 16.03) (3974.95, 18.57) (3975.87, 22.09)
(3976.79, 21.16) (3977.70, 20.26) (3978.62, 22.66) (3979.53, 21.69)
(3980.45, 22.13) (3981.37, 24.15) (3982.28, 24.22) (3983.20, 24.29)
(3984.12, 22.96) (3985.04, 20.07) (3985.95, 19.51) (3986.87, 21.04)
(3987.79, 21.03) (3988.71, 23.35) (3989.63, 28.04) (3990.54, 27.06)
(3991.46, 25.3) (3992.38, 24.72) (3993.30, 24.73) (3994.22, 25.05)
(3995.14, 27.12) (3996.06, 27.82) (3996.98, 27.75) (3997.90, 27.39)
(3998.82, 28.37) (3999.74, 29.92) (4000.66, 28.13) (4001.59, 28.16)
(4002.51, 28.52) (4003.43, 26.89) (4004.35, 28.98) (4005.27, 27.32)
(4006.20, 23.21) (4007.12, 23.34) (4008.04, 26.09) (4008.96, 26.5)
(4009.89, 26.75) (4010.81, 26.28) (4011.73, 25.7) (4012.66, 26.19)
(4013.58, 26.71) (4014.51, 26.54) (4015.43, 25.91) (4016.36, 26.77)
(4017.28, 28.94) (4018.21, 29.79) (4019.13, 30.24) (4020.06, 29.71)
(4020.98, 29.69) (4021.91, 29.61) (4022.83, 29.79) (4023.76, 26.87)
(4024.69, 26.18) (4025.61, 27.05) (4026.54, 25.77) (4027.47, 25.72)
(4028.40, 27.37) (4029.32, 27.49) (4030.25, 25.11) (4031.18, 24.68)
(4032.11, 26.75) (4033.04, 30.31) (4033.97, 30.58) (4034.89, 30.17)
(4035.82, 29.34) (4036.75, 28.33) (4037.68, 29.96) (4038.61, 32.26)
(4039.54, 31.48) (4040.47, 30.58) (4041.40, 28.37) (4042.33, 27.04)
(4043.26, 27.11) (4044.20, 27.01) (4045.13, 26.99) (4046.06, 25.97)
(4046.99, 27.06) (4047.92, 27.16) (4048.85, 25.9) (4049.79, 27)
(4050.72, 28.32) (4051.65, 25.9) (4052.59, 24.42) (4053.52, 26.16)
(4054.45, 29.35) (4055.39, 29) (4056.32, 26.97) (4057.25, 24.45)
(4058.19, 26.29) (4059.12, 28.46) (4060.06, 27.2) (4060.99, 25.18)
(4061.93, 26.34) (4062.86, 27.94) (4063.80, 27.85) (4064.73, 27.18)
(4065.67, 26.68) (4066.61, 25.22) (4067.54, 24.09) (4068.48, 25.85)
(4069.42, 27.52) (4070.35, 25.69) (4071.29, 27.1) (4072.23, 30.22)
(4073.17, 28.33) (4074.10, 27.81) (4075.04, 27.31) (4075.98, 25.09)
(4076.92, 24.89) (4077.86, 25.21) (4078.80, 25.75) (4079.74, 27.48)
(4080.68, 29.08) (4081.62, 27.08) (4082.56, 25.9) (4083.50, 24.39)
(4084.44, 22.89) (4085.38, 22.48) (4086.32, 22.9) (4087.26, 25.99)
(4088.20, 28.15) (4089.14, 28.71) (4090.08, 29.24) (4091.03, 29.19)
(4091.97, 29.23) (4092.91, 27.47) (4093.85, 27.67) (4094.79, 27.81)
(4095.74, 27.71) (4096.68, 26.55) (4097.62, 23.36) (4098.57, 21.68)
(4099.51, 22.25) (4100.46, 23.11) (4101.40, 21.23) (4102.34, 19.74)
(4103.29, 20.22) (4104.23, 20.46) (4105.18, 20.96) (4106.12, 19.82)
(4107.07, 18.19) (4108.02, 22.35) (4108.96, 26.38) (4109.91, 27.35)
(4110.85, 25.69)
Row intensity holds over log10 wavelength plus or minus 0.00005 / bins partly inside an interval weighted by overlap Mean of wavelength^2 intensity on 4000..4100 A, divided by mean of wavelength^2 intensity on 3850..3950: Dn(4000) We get 1.3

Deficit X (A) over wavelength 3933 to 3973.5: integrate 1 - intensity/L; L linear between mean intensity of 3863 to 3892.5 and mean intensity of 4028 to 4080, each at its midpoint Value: 8.2 A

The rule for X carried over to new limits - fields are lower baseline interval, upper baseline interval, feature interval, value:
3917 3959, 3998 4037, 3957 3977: 5.2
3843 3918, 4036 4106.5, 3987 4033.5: -3.0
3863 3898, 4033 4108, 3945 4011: 5.9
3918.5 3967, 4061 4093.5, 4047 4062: -0.6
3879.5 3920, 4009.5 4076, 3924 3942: 3.6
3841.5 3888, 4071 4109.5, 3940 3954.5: 0.7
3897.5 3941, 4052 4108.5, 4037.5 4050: -1.6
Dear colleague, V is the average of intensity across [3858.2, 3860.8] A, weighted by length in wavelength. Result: 25.6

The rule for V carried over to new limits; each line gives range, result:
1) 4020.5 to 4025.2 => 28.5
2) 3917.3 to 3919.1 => 26.5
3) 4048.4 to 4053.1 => 26.3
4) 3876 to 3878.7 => 23.7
